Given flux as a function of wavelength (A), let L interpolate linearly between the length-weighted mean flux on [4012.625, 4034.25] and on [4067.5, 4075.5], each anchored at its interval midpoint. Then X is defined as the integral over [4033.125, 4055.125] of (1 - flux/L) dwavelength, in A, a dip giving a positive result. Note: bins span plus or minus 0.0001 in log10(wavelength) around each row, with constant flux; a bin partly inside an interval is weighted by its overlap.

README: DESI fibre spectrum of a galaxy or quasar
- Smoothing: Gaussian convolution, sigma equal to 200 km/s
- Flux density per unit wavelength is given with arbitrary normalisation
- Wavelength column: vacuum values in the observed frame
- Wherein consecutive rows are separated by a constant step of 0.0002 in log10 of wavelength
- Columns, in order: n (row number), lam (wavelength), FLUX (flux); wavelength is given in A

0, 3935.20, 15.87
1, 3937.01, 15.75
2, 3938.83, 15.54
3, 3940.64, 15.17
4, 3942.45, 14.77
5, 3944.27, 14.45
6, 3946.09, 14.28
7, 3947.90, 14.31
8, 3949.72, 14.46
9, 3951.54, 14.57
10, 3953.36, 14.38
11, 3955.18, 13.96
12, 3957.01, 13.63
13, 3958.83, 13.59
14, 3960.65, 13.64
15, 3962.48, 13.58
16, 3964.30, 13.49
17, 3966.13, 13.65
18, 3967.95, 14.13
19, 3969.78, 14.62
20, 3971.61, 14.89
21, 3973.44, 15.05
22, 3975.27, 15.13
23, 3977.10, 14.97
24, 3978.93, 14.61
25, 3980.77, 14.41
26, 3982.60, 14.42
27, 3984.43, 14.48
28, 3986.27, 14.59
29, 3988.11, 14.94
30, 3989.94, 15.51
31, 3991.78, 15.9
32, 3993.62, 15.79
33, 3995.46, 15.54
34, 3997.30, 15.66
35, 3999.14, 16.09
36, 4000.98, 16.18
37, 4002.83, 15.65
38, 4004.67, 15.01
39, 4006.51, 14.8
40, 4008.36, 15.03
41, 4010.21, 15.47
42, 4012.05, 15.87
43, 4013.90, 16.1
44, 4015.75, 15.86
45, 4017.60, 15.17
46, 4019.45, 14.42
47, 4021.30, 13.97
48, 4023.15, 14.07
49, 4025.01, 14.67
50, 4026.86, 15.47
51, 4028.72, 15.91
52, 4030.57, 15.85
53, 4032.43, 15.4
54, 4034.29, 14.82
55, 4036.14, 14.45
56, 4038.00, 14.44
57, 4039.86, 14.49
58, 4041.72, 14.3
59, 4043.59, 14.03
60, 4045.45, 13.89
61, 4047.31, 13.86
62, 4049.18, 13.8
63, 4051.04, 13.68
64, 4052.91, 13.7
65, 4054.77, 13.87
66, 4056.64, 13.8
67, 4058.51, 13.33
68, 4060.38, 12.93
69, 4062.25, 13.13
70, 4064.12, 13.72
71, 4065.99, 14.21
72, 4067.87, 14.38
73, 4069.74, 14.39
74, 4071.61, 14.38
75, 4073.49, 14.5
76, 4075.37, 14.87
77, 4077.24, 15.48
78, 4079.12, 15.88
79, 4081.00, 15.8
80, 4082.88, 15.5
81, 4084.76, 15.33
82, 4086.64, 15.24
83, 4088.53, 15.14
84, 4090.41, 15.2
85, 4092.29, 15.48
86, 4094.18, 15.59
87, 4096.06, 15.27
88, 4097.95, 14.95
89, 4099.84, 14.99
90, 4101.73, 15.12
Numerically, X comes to 1.1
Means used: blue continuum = 15.2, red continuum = 14.5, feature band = 14.1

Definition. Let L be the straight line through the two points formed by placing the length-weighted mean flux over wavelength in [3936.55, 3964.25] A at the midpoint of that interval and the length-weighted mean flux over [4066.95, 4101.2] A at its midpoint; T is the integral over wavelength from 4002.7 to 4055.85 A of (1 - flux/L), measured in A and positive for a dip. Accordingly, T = 0.24 A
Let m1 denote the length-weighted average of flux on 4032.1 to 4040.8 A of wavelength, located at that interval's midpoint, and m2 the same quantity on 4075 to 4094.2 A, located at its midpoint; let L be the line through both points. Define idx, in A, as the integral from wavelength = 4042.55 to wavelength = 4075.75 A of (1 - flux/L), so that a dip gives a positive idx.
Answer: 2.5 A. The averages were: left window 14.7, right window 15.4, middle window 13.9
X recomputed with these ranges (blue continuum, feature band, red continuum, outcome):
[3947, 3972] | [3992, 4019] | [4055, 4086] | -2.6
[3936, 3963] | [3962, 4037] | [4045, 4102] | -2.8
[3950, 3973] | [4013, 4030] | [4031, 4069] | -1.3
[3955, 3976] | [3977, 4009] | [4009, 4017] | -0.3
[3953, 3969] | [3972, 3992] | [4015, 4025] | -1.1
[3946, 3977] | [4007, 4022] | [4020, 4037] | -0.5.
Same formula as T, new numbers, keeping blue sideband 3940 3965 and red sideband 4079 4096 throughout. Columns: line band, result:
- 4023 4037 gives -0.23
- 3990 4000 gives -0.83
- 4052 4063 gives 1.22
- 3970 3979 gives -0.36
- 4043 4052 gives 0.72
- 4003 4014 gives -0.49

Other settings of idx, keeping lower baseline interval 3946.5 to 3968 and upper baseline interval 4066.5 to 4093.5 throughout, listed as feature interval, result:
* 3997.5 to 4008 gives -0.84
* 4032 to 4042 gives 0.04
